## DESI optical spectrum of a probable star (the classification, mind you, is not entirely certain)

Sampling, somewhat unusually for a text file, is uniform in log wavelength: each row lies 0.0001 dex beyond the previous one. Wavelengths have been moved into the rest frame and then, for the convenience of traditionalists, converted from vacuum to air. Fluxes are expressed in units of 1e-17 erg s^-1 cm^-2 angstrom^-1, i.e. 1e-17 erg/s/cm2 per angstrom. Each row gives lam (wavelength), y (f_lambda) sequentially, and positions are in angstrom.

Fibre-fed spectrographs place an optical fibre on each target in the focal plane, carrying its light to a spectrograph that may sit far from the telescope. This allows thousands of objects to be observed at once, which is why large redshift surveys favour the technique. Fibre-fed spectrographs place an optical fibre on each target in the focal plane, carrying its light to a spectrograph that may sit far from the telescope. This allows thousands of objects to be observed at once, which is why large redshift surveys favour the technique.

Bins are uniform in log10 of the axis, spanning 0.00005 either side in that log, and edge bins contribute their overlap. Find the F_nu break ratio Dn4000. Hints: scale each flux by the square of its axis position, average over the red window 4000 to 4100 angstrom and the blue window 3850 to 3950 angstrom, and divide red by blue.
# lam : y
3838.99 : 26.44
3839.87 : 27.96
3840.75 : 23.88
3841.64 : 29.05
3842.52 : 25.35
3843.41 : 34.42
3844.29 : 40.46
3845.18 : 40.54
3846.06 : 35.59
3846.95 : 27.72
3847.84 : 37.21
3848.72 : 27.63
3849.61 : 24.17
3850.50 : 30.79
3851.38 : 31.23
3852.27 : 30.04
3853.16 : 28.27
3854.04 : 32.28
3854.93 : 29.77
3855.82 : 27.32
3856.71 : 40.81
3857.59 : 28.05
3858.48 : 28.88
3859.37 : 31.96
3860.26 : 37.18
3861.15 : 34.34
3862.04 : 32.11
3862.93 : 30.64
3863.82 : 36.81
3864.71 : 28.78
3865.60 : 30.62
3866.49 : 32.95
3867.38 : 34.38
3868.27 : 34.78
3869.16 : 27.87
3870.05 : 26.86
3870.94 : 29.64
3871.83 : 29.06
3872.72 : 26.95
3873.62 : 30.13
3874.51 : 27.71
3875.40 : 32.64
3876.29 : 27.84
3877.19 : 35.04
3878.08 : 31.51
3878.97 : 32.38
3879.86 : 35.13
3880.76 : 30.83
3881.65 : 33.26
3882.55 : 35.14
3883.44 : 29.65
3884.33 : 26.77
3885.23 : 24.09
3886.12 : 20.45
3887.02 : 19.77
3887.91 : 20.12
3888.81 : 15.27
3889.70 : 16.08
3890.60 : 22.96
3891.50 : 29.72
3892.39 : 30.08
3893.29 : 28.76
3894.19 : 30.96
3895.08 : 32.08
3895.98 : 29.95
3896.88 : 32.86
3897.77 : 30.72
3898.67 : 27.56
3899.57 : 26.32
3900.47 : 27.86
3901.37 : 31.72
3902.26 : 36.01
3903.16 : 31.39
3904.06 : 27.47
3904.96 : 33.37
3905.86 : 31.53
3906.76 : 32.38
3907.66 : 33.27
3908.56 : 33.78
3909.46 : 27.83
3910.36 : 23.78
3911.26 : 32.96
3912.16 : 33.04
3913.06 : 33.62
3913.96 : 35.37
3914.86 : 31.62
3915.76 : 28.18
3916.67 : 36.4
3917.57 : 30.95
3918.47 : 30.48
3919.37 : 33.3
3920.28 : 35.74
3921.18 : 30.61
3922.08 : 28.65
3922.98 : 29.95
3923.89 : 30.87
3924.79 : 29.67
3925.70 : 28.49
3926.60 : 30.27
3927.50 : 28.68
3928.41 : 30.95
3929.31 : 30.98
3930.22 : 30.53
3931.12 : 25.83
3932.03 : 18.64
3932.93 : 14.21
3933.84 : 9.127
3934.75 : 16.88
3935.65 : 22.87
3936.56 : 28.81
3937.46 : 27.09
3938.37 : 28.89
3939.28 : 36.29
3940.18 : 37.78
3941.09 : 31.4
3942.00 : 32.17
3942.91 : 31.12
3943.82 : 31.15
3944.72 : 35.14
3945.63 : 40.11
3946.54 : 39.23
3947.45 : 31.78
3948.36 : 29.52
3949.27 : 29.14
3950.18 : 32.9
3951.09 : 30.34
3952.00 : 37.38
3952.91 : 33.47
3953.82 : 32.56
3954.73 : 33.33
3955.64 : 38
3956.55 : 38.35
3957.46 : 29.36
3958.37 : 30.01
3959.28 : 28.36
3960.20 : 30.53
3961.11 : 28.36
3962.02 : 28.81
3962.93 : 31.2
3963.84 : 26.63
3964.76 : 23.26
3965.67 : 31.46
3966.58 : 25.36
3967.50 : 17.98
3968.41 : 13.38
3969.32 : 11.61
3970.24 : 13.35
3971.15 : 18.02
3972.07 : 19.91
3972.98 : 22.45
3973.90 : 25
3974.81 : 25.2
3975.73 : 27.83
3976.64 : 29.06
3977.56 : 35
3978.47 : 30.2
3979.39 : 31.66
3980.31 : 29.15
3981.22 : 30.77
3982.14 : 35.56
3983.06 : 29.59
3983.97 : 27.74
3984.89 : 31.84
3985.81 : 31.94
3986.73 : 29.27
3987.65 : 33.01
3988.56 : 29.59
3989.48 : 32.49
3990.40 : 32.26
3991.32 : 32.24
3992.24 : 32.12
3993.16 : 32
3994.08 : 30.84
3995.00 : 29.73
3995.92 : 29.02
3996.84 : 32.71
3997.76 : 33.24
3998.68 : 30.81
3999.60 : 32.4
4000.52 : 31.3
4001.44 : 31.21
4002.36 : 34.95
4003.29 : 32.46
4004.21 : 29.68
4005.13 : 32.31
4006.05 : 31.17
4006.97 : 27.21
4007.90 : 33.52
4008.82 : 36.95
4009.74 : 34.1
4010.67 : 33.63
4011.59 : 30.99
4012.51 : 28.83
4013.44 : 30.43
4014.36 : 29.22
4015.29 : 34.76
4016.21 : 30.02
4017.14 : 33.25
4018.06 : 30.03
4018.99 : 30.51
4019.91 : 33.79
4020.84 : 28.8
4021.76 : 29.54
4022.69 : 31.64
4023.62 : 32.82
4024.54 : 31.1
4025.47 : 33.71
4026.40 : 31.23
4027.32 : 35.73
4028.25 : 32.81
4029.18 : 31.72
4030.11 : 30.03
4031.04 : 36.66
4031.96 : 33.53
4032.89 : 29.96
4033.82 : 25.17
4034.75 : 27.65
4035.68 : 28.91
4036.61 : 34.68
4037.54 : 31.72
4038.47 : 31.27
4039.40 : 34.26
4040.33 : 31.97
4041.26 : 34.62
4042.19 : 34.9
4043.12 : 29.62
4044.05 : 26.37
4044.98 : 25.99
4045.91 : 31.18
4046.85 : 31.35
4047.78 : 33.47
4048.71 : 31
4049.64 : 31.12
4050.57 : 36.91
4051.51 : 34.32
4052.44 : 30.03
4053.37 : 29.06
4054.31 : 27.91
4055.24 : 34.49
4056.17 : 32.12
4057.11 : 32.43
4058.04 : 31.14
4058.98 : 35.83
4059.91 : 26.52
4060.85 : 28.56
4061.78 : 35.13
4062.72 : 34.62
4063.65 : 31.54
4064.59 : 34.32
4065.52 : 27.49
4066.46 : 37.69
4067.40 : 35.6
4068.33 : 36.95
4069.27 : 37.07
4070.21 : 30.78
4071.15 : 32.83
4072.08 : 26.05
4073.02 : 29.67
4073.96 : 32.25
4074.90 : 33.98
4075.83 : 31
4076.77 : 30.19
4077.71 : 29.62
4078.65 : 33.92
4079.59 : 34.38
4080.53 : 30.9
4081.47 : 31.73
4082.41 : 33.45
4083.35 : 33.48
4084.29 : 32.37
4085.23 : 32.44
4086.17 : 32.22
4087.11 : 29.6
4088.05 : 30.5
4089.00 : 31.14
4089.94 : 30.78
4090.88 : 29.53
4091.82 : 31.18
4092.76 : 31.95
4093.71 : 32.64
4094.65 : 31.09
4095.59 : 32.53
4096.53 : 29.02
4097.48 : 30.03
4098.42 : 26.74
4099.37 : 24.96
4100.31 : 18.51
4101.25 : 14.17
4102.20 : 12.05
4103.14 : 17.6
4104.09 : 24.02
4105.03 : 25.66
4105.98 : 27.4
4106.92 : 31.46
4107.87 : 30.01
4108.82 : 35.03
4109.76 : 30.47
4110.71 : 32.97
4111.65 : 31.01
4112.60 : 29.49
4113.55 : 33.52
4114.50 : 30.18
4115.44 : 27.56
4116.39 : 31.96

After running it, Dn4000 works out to 1.14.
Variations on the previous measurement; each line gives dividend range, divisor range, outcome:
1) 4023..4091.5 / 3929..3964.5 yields 1.13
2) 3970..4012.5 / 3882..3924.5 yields 1.07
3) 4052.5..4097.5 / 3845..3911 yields 1.17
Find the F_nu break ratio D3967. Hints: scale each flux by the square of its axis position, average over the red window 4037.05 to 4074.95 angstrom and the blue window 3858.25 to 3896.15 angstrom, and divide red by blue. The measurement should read 1.2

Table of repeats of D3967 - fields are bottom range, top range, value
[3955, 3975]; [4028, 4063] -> 1.29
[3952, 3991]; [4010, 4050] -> 1.14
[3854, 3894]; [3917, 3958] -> 1.06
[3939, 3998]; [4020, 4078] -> 1.11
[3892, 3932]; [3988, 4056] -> 1.09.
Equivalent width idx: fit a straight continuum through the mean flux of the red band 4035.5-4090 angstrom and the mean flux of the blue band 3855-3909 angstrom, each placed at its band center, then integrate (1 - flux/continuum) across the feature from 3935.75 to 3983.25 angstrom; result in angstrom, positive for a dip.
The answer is 2.33 angstrom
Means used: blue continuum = 29.9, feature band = 29.3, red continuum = 32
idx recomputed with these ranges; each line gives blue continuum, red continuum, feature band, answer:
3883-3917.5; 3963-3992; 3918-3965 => -3.68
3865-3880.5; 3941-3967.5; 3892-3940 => 2.67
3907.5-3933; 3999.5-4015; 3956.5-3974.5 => 3.85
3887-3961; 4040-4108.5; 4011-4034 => -0.96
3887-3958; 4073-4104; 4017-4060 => -3.19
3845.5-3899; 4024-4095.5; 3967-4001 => 3.18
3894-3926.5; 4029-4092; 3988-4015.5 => -0.17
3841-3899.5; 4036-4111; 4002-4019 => -0.75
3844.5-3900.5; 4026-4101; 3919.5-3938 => 2.29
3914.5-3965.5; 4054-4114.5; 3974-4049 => -2.69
